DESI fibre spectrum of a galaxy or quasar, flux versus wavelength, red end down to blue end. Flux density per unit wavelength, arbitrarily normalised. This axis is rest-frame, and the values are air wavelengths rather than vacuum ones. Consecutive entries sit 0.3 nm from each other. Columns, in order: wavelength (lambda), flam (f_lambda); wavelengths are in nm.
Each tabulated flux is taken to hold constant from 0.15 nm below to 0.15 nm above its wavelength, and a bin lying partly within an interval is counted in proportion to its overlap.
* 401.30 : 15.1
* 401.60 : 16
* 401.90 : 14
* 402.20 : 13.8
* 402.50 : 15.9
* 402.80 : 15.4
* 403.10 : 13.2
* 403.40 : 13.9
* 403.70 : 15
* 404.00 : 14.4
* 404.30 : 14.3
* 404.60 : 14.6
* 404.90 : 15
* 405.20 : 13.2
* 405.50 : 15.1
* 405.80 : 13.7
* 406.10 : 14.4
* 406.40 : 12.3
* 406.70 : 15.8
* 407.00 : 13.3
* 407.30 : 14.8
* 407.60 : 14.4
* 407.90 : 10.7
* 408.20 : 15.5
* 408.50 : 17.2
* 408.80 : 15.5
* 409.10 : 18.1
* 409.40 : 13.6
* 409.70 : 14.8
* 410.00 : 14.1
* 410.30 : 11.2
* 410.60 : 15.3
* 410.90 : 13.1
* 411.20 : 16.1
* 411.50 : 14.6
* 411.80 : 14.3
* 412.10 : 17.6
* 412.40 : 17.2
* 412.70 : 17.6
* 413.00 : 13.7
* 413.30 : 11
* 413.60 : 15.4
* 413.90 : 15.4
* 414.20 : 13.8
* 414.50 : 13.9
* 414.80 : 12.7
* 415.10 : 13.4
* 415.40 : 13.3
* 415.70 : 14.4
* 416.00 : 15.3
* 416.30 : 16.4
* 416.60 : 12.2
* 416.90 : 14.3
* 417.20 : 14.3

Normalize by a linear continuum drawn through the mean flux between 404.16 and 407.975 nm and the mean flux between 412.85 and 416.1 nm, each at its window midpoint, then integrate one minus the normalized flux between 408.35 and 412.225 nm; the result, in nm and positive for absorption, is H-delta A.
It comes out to -0.30 nm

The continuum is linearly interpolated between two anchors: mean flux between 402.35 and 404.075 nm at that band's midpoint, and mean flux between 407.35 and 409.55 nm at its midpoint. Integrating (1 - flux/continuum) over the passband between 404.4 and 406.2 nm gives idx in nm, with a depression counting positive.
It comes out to 0.055 nm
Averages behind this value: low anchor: 14.6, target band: 14.3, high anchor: 15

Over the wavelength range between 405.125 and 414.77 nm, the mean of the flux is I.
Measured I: 14.6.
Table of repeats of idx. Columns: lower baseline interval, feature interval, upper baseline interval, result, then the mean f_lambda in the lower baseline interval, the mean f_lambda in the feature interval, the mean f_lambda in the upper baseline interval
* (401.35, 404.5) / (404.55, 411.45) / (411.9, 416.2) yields 0.092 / 14.6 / 14.4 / 14.6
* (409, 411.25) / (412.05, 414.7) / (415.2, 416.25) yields -0.089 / 14.4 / 14.9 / 14.5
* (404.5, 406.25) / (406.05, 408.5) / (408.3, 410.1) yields 0.143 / 14.3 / 14.1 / 15.6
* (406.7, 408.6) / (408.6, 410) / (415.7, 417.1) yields -0.099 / 14.4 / 15.4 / 14.5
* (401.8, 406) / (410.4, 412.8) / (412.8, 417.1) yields -0.252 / 14.4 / 15.6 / 14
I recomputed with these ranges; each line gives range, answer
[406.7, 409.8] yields 14.8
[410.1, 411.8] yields 14.1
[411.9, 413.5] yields 15.4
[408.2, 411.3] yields 14.9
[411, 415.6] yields 14.6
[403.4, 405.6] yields 14.5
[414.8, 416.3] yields 14.2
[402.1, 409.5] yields 14.5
